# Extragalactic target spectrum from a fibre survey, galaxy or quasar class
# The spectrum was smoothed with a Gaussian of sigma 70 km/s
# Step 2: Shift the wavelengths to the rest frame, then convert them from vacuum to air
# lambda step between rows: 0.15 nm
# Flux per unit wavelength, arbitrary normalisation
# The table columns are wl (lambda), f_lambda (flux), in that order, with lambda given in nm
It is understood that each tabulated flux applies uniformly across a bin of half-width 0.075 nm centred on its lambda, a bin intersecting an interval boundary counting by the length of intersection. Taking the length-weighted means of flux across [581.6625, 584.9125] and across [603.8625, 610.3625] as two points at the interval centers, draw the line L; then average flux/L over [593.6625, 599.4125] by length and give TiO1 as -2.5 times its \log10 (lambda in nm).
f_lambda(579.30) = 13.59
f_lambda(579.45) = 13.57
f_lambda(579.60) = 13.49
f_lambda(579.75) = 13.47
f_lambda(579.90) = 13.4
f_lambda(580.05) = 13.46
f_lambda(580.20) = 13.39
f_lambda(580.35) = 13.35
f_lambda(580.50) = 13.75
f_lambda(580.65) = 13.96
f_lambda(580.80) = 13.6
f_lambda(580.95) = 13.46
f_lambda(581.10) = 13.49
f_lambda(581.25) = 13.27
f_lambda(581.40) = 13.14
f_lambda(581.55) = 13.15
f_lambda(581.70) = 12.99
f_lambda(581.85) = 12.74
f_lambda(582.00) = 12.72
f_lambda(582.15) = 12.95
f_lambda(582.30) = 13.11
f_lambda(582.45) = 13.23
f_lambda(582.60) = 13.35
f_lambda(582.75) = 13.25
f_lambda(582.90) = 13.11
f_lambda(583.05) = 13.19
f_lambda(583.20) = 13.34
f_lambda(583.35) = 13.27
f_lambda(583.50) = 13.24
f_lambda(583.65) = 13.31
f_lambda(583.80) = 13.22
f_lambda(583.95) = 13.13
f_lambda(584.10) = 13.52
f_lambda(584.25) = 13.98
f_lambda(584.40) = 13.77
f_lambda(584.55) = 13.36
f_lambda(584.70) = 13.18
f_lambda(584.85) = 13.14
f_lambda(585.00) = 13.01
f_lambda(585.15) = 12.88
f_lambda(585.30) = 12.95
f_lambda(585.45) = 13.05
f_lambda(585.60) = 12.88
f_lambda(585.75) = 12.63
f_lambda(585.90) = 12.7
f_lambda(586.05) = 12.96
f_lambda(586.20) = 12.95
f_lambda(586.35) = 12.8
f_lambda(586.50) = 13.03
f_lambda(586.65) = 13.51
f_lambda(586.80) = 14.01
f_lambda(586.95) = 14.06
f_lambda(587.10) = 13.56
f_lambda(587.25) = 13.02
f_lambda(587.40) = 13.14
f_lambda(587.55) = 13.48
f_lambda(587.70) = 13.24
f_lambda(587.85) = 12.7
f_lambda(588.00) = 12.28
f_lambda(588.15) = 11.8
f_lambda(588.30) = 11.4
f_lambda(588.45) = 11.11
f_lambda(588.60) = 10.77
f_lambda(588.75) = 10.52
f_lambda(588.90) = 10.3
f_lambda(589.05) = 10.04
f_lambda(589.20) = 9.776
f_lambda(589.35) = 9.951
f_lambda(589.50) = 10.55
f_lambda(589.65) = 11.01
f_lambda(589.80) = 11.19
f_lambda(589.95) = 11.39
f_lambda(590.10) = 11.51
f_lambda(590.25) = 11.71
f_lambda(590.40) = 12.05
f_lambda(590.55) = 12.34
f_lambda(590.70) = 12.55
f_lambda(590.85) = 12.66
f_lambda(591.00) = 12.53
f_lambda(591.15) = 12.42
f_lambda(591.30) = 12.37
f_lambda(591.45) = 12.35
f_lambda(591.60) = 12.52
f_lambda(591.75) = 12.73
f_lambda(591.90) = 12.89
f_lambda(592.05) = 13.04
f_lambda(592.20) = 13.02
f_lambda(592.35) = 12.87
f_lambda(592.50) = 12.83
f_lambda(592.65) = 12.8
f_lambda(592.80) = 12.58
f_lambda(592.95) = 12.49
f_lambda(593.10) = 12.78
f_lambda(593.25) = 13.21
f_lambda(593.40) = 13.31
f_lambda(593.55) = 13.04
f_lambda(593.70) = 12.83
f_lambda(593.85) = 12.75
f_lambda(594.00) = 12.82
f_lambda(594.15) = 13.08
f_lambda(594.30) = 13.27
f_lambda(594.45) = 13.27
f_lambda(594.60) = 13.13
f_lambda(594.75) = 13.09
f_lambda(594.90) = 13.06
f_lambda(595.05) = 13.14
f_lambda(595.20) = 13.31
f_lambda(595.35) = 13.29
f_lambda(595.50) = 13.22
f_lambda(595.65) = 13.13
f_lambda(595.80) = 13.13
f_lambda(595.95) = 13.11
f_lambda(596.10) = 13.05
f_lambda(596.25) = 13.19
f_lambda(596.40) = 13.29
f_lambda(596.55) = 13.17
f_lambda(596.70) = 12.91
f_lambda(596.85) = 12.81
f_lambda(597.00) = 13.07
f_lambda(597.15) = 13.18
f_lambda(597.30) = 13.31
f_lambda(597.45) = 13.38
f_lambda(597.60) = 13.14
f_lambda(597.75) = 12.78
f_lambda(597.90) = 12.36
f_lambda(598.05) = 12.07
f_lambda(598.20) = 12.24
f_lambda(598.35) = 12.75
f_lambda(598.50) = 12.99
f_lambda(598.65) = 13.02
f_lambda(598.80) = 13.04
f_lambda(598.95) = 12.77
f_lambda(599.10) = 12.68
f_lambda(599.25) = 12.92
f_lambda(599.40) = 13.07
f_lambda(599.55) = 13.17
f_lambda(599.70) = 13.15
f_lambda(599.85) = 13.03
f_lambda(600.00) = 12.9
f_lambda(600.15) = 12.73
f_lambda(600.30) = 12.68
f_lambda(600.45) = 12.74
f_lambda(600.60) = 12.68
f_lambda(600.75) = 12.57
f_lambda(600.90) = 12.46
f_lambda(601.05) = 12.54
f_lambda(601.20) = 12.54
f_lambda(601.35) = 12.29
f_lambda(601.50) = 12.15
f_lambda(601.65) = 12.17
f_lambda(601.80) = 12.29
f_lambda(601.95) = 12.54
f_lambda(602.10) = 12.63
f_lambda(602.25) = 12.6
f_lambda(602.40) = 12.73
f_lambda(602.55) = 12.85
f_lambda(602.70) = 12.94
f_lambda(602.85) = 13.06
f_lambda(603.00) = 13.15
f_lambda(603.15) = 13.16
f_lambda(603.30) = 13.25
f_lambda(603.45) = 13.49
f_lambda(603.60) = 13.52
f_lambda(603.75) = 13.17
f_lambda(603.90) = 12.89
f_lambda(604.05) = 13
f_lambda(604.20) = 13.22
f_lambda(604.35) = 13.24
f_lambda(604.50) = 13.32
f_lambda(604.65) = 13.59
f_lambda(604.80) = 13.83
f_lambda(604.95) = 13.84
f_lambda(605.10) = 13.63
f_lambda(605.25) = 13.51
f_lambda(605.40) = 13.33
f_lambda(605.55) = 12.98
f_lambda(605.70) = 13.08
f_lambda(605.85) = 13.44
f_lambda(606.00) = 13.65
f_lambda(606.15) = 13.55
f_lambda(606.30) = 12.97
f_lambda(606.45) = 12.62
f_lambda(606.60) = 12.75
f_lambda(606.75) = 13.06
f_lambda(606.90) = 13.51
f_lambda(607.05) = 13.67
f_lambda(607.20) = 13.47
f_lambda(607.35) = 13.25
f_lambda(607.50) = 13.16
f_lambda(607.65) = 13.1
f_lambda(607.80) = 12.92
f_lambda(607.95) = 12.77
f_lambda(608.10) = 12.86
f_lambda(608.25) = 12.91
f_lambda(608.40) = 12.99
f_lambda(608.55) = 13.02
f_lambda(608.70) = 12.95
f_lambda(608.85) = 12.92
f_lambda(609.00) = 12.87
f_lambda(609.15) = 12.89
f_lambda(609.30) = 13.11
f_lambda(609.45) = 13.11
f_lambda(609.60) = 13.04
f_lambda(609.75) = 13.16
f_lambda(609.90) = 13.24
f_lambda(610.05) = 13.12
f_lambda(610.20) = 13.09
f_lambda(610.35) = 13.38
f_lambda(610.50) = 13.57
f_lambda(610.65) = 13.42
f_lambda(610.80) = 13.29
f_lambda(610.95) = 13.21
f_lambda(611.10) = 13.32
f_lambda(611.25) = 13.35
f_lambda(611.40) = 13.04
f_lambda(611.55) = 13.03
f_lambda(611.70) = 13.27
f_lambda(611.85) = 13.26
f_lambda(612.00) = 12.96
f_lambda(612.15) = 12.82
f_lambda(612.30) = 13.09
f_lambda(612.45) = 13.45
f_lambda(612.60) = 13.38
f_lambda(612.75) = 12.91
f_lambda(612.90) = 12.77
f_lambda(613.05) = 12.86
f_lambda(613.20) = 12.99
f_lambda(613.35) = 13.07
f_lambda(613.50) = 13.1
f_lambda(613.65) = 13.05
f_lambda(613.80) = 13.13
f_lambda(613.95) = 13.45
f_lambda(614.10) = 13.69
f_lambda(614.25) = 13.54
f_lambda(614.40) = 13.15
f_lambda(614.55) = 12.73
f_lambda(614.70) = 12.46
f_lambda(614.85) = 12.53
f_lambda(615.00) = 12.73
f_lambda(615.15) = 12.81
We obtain 0.02 mag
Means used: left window 13.2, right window 13.2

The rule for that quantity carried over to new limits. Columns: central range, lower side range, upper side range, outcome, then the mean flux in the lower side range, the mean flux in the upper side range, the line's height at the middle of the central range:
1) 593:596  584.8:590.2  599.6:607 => -0.05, 12.2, 13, 12.6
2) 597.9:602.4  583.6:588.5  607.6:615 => 0.03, 13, 13.1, 13.1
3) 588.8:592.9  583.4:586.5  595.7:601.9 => 0.09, 13.1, 12.8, 13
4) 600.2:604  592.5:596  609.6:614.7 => 0.03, 13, 13.2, 13.1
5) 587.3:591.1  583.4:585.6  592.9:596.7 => 0.14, 13.3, 13.1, 13.2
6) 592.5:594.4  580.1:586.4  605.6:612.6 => 0.02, 13.2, 13.1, 13.2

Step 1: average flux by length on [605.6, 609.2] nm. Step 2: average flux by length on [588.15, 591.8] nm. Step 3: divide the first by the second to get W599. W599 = 1.14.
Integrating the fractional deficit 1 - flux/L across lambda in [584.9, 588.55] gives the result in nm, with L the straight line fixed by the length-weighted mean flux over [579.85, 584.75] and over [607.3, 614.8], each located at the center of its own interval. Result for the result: 0.11 nm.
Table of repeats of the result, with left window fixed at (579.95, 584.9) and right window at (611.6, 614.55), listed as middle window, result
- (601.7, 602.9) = 0.05 nm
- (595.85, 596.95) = 0.01 nm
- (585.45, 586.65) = 0.03 nm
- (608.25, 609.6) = 0.02 nm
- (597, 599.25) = 0.06 nm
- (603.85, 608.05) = -0.03 nm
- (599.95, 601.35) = 0.06 nm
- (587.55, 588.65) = 0.10 nm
